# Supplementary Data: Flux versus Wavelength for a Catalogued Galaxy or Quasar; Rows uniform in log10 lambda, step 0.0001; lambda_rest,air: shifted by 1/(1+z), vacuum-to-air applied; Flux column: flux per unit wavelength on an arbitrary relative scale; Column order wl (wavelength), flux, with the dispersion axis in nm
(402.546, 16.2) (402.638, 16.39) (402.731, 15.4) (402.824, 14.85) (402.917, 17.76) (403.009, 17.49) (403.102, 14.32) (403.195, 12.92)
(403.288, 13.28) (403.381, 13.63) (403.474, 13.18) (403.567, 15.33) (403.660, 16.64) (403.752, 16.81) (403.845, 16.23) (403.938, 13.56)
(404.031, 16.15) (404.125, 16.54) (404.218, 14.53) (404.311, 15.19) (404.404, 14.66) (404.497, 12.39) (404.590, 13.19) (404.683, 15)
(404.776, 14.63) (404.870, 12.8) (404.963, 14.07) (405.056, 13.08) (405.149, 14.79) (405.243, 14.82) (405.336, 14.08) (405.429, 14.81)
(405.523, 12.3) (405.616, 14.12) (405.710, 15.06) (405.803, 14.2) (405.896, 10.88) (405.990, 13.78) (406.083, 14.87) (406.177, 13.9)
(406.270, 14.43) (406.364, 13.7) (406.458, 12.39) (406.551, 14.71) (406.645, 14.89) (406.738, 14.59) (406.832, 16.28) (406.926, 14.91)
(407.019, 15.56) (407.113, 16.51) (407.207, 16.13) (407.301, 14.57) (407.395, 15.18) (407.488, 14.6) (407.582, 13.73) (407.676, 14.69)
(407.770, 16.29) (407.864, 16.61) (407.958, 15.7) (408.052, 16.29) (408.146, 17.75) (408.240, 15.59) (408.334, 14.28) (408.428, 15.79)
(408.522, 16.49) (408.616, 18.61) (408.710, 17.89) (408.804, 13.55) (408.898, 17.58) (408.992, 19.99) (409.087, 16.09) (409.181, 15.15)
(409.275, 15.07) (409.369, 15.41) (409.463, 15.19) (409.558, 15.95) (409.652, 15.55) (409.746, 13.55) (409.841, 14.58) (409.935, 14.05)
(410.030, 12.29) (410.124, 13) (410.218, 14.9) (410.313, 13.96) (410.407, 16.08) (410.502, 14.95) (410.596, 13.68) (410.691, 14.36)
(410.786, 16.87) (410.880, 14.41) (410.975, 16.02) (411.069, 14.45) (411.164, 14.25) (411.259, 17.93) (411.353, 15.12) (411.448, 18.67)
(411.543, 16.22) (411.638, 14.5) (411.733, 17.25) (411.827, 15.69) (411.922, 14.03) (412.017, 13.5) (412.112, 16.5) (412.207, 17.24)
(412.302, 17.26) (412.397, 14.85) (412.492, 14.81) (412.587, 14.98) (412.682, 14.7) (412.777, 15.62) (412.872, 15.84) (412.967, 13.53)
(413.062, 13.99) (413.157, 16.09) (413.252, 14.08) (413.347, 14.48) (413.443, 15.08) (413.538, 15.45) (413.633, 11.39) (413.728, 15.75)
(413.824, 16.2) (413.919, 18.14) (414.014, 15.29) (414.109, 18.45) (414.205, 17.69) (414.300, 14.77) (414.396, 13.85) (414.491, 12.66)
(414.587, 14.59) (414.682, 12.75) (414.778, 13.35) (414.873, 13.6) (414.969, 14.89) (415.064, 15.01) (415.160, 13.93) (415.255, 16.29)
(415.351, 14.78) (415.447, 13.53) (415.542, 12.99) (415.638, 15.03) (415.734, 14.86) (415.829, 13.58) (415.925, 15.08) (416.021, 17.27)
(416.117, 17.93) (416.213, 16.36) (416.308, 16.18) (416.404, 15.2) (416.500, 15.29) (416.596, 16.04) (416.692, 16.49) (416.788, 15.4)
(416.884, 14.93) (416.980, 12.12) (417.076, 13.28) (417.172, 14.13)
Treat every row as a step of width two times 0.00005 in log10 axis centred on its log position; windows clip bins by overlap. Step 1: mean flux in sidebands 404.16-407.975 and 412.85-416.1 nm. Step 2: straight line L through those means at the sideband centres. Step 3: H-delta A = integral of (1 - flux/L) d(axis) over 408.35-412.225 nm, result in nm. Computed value -0.22 nm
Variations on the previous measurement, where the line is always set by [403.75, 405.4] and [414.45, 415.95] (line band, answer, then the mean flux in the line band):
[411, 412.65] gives -0.165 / 15.7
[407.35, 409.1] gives -0.211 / 16.1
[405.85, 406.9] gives 0.030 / 14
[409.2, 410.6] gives -0.023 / 14.6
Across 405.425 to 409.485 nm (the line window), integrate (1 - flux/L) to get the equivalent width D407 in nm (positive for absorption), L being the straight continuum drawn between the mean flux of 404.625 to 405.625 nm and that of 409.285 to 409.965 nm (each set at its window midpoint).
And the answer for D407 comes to -0.204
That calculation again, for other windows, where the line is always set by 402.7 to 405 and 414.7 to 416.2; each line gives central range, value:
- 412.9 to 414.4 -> -0.052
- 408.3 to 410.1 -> -0.097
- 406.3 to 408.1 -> -0.037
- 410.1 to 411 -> -0.002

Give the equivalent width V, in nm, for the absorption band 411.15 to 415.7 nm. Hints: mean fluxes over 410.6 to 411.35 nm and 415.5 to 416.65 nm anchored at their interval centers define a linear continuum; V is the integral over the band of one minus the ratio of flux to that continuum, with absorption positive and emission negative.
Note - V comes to 0.082 nm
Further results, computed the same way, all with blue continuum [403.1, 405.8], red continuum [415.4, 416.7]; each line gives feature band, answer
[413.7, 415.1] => 0.01 nm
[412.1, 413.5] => -0.01 nm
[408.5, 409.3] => -0.11 nm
